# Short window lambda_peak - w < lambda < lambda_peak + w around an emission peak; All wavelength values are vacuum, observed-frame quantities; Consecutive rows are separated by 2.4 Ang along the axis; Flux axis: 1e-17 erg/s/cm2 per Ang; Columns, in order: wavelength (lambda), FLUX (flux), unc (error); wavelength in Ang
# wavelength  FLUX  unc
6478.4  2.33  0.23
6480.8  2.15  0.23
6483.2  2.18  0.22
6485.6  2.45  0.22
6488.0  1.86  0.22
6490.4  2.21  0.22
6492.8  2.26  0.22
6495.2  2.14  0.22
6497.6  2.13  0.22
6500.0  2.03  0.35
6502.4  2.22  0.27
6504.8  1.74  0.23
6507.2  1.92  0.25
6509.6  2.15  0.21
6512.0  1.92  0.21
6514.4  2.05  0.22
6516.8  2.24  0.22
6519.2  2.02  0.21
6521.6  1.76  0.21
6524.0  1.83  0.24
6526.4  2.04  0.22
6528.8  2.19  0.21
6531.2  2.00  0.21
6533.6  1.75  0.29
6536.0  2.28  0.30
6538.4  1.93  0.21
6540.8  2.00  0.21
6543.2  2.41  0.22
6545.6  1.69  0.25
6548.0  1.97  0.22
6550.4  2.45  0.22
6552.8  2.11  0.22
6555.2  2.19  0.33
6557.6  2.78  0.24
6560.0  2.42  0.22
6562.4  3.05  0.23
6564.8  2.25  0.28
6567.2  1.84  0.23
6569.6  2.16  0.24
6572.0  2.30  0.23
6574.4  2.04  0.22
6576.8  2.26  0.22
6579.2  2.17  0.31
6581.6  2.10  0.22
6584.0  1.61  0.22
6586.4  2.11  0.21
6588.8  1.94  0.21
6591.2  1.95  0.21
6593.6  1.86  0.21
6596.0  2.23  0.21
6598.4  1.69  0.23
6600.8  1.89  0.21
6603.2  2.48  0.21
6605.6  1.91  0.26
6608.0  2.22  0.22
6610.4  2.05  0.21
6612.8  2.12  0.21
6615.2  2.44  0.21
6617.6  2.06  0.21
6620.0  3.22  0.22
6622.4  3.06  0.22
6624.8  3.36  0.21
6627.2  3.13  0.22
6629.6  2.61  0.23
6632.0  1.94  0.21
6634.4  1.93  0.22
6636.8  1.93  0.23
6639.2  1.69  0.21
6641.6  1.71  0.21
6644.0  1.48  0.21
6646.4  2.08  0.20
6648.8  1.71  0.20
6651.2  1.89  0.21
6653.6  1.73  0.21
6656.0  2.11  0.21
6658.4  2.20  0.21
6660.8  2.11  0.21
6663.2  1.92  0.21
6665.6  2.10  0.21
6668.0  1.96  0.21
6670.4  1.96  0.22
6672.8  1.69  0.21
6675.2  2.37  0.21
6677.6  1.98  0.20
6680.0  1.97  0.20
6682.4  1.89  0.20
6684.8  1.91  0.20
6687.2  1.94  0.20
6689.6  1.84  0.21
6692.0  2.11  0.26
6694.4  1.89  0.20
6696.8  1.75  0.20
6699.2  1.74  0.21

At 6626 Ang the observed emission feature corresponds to [O III] 5007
